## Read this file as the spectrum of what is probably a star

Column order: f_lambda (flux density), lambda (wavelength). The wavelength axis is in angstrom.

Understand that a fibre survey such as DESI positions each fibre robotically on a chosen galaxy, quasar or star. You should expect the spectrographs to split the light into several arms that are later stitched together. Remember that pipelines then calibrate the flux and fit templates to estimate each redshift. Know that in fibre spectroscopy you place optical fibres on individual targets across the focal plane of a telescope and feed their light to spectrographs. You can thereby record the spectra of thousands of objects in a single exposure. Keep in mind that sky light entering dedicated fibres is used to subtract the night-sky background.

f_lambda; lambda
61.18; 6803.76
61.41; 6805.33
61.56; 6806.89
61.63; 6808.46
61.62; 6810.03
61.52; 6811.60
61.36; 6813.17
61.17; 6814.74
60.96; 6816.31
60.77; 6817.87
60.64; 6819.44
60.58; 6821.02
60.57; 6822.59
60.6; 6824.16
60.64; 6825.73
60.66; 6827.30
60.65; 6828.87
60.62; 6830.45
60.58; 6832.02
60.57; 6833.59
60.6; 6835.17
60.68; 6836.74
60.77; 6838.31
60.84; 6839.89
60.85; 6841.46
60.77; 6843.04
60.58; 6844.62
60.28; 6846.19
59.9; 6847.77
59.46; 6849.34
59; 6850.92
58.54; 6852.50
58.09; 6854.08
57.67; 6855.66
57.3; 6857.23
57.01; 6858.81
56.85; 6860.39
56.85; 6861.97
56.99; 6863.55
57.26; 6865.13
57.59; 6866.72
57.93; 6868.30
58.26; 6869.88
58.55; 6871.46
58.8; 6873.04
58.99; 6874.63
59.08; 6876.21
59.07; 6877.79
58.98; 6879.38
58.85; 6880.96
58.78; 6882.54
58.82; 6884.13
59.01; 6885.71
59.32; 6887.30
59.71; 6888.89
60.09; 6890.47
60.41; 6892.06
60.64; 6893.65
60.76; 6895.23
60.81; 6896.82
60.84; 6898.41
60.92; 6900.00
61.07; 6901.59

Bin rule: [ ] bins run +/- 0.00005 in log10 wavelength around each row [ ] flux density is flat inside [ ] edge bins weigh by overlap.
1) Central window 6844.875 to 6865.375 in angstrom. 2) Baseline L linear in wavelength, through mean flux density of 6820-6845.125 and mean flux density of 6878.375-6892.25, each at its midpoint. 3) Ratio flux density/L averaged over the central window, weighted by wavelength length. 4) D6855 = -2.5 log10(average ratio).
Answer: 0.03 mag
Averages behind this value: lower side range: 60.6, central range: 58.2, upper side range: 59.3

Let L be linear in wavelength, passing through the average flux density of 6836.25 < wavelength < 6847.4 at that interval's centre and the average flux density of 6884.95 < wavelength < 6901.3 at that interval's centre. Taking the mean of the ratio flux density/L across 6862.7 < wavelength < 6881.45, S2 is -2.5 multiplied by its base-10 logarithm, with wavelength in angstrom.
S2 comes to 0.04 mag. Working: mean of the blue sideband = 60.6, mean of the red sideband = 60.3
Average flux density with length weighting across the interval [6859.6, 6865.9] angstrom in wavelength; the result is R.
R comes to 57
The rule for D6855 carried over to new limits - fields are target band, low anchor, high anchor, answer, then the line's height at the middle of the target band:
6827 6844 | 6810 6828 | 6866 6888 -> -0.007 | 60.3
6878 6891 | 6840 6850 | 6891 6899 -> 0.026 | 60.6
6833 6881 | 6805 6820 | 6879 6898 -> 0.027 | 60.4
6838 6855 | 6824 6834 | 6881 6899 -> 0.010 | 60.4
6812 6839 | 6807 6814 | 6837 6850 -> 0.005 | 61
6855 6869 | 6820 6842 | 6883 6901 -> 0.057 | 60.4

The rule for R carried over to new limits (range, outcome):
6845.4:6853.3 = 59.5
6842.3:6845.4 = 60.6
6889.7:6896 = 60.5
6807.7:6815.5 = 61.4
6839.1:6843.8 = 60.8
